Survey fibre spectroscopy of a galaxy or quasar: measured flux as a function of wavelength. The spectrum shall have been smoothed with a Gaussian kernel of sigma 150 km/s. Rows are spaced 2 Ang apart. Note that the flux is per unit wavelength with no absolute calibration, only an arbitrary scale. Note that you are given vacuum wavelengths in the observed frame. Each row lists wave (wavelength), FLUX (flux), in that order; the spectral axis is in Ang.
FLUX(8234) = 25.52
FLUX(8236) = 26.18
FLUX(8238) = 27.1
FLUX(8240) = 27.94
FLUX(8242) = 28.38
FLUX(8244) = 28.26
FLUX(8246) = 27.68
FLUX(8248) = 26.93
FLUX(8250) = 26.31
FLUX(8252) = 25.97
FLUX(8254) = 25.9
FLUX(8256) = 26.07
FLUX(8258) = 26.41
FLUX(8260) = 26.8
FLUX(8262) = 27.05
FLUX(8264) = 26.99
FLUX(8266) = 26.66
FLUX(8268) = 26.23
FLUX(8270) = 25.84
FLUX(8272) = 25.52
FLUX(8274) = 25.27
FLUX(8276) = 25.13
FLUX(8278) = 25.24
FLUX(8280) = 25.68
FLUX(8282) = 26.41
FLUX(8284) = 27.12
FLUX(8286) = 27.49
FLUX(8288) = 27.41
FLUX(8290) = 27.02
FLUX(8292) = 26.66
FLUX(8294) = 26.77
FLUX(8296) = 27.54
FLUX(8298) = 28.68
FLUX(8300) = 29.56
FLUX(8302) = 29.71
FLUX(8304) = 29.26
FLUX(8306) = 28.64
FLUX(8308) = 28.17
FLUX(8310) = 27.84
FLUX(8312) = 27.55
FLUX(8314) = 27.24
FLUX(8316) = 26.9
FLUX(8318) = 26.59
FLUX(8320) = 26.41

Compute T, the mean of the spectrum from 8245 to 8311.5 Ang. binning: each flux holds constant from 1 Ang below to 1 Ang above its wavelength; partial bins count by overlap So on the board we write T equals 27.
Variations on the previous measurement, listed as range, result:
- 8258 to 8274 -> 26.4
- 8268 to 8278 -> 25.5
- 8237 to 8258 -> 27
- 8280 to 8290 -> 27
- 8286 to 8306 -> 28.1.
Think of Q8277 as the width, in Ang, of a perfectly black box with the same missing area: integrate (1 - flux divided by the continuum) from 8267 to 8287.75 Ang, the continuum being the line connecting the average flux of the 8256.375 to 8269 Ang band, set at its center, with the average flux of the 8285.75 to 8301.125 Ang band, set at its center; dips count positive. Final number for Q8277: 0.84 Ang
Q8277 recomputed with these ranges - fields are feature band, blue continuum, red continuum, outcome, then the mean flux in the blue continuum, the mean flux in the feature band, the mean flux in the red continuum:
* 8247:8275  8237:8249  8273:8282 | 0.3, 27.7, 26.3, 25.4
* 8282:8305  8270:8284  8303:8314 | -0.7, 25.7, 27.9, 28.2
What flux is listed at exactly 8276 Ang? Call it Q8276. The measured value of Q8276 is 25.13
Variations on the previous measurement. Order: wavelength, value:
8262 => 27.05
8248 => 26.93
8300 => 29.56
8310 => 27.84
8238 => 27.1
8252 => 25.97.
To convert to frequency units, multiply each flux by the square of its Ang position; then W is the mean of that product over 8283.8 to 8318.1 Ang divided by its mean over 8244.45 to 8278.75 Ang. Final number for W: 1.07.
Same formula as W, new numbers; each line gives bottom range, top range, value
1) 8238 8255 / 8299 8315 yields 1.06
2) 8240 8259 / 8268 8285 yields 0.96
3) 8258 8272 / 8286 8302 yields 1.06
